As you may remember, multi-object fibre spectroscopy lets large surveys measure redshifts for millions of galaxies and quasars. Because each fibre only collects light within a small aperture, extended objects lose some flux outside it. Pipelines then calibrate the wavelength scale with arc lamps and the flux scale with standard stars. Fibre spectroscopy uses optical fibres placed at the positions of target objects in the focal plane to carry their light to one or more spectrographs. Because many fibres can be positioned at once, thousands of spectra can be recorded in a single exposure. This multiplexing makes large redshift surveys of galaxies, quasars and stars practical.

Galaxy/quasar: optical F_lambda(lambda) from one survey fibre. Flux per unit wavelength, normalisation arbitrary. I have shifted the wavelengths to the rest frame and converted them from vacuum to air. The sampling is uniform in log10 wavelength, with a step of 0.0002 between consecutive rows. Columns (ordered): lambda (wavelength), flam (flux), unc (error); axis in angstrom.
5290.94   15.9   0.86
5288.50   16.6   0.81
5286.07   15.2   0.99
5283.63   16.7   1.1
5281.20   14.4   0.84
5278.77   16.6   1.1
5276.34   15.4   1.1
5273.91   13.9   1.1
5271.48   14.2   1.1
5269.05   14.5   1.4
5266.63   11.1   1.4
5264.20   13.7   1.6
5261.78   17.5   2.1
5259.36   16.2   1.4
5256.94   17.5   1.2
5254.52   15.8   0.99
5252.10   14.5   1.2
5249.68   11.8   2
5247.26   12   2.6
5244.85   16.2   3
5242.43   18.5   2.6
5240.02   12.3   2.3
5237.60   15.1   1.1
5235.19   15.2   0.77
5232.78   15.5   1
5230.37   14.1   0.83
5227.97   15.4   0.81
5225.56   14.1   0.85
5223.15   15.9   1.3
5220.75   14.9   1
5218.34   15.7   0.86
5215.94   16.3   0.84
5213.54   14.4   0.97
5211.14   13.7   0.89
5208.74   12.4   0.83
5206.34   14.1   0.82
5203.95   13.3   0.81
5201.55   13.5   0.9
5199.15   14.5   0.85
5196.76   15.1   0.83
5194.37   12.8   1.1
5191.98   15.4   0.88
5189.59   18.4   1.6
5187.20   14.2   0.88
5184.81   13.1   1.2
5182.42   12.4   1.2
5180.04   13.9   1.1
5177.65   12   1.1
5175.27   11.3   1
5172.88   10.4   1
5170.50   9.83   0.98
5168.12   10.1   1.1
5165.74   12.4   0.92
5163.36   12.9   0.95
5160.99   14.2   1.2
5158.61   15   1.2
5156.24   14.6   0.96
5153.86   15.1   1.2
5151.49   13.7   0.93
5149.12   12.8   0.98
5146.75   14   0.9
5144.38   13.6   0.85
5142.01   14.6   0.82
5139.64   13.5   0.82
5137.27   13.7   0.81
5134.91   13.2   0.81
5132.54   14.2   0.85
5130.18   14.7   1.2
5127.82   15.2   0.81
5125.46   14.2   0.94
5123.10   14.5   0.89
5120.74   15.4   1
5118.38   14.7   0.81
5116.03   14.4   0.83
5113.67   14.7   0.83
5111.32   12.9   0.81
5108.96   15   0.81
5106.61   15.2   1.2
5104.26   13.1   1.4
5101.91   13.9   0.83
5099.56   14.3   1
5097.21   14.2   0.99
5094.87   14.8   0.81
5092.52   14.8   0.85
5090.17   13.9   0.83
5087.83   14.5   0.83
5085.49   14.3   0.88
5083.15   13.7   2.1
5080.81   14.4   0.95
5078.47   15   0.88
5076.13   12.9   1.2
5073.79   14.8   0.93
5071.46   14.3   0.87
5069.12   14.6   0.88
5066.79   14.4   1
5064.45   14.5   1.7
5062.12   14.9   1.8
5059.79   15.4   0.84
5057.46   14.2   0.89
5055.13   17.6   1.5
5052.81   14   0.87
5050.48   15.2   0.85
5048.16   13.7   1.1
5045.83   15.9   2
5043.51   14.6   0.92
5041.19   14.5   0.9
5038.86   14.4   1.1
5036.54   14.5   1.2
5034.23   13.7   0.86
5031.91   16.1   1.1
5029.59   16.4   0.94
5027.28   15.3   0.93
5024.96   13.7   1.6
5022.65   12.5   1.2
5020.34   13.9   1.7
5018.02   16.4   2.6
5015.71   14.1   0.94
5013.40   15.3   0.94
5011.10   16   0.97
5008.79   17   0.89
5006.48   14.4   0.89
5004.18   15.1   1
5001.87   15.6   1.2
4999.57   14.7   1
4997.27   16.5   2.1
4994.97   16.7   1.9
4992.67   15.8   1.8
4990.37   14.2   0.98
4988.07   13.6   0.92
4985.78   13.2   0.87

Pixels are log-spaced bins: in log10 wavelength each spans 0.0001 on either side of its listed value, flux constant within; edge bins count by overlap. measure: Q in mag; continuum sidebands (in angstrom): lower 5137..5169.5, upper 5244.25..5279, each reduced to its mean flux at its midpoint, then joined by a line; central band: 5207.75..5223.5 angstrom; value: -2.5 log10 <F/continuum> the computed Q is -0.04 mag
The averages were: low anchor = 13.6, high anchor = 14.6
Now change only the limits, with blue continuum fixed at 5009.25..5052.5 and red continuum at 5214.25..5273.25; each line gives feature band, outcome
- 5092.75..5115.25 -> 0.04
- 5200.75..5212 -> 0.12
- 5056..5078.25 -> 0.02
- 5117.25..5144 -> 0.04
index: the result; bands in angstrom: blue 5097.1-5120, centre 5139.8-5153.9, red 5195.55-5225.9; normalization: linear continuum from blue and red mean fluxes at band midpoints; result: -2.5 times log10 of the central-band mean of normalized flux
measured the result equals 0.04 mag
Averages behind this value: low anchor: 14.3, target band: 13.8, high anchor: 14.5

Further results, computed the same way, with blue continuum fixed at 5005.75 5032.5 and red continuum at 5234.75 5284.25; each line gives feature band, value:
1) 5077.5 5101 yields 0.05 mag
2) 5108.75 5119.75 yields 0.05 mag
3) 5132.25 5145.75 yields 0.09 mag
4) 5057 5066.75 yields 0.02 mag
